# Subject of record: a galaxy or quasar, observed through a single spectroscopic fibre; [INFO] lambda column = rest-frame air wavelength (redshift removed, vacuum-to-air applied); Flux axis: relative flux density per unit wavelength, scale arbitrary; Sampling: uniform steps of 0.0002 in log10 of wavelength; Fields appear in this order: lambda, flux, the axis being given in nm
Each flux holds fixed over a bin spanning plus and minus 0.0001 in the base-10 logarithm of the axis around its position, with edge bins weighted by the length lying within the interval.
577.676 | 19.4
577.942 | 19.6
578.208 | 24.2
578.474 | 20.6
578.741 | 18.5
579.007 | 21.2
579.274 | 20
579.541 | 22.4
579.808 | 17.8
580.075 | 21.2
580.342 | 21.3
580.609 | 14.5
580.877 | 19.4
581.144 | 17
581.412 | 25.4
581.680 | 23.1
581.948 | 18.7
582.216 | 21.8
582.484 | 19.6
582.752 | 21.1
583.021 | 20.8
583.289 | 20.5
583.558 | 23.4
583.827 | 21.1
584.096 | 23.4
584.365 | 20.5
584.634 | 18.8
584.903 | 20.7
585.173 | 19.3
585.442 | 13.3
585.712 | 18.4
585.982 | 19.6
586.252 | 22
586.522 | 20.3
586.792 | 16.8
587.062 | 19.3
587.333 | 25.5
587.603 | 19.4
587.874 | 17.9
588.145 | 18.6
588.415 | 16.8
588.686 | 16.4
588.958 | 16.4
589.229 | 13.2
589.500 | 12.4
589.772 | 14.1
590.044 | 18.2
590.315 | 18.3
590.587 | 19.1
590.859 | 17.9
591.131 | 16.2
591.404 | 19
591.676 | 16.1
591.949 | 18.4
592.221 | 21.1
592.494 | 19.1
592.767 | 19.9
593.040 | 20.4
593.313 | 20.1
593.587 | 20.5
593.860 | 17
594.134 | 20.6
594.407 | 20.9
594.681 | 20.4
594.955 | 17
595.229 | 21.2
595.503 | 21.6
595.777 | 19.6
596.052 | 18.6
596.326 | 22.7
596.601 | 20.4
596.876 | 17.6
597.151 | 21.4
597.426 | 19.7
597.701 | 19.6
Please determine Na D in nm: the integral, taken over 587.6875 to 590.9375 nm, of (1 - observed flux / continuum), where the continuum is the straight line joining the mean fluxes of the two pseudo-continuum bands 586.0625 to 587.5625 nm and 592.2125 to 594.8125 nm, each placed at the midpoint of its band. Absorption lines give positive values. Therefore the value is 0.599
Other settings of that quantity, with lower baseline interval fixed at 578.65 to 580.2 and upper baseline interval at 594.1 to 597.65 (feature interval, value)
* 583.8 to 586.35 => 0.07 nm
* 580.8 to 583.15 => -0.07 nm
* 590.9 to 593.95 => 0.19 nm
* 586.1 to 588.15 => 0.01 nm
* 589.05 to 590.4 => 0.33 nm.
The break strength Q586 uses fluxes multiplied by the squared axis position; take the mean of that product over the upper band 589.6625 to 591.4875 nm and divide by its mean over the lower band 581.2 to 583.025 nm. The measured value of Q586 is 0.8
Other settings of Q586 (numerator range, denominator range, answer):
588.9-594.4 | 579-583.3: 0.92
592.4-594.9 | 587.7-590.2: 1.25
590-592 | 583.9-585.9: 0.95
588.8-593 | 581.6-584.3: 0.84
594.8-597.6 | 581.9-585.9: 1.04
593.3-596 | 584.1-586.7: 1.06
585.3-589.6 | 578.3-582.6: 0.91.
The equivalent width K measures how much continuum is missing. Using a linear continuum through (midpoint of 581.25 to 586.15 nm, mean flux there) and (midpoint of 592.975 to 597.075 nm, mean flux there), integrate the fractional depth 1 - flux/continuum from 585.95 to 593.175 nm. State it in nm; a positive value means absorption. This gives 0.71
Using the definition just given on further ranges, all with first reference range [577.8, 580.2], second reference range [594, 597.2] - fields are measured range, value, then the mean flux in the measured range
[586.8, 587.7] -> -0.021 nm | 20.8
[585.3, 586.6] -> 0.112 nm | 18.7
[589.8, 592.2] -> 0.282 nm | 17.9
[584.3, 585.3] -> 0.032 nm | 19.8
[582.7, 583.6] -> -0.035 nm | 21.3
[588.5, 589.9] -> 0.395 nm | 14.6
